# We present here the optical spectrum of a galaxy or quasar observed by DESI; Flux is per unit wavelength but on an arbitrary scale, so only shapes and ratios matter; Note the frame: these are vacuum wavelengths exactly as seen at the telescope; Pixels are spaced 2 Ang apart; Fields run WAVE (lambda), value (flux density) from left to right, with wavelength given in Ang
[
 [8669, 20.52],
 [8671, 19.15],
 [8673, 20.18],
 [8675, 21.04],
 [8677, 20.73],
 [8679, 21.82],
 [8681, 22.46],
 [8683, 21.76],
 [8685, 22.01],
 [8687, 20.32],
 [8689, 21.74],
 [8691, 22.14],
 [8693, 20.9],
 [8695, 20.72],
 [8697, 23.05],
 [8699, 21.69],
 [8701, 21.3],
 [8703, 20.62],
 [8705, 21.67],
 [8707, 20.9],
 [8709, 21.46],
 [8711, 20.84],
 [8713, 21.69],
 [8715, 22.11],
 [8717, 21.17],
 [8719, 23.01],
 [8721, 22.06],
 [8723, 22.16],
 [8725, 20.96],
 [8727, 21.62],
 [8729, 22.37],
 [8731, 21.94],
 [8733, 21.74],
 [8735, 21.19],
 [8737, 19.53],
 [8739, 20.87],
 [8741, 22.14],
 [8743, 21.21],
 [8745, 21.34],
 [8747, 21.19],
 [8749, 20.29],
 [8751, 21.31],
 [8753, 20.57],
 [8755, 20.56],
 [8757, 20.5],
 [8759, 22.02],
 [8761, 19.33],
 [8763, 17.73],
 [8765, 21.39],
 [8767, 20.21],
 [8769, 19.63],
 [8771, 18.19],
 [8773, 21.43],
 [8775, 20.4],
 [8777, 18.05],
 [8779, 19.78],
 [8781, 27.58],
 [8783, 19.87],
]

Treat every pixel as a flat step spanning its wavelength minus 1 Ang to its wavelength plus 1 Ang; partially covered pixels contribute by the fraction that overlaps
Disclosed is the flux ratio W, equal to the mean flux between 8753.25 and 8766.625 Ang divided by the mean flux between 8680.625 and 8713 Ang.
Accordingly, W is 0.94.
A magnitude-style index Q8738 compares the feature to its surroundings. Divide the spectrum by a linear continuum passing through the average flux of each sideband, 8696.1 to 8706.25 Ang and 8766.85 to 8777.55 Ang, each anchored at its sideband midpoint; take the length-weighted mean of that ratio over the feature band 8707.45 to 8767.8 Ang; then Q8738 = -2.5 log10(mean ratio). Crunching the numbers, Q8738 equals -0.03 mag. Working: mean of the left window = 21.6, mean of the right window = 19.7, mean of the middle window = 21.2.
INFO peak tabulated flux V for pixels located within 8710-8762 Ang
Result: 23.01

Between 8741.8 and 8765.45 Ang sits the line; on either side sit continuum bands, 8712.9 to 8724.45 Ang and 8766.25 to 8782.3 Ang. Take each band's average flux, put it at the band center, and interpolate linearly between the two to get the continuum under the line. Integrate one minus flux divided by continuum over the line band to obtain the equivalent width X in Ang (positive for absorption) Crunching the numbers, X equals 0.6 Ang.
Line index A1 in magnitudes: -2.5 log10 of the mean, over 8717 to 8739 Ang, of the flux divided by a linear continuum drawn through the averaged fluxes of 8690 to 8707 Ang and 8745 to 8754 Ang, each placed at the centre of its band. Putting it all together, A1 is -0.02 mag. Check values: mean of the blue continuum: 21.5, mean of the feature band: 21.6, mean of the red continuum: 20.9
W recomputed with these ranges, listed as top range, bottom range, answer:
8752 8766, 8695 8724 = 0.94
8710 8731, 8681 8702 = 1.01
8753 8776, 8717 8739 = 0.93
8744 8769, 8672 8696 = 0.96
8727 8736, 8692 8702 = 1.01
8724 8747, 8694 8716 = 0.99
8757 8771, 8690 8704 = 0.93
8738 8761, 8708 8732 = 0.96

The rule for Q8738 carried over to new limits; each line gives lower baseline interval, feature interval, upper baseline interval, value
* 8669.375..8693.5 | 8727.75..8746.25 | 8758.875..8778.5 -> -0.058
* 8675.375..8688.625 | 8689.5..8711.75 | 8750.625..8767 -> -0.009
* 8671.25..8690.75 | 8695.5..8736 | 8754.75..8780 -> -0.048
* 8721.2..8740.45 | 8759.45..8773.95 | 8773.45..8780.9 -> 0.051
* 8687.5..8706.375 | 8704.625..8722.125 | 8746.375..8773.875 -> -0.024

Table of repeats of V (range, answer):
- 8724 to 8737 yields 22.37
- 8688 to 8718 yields 23.05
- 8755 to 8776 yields 22.02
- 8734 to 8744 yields 22.14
